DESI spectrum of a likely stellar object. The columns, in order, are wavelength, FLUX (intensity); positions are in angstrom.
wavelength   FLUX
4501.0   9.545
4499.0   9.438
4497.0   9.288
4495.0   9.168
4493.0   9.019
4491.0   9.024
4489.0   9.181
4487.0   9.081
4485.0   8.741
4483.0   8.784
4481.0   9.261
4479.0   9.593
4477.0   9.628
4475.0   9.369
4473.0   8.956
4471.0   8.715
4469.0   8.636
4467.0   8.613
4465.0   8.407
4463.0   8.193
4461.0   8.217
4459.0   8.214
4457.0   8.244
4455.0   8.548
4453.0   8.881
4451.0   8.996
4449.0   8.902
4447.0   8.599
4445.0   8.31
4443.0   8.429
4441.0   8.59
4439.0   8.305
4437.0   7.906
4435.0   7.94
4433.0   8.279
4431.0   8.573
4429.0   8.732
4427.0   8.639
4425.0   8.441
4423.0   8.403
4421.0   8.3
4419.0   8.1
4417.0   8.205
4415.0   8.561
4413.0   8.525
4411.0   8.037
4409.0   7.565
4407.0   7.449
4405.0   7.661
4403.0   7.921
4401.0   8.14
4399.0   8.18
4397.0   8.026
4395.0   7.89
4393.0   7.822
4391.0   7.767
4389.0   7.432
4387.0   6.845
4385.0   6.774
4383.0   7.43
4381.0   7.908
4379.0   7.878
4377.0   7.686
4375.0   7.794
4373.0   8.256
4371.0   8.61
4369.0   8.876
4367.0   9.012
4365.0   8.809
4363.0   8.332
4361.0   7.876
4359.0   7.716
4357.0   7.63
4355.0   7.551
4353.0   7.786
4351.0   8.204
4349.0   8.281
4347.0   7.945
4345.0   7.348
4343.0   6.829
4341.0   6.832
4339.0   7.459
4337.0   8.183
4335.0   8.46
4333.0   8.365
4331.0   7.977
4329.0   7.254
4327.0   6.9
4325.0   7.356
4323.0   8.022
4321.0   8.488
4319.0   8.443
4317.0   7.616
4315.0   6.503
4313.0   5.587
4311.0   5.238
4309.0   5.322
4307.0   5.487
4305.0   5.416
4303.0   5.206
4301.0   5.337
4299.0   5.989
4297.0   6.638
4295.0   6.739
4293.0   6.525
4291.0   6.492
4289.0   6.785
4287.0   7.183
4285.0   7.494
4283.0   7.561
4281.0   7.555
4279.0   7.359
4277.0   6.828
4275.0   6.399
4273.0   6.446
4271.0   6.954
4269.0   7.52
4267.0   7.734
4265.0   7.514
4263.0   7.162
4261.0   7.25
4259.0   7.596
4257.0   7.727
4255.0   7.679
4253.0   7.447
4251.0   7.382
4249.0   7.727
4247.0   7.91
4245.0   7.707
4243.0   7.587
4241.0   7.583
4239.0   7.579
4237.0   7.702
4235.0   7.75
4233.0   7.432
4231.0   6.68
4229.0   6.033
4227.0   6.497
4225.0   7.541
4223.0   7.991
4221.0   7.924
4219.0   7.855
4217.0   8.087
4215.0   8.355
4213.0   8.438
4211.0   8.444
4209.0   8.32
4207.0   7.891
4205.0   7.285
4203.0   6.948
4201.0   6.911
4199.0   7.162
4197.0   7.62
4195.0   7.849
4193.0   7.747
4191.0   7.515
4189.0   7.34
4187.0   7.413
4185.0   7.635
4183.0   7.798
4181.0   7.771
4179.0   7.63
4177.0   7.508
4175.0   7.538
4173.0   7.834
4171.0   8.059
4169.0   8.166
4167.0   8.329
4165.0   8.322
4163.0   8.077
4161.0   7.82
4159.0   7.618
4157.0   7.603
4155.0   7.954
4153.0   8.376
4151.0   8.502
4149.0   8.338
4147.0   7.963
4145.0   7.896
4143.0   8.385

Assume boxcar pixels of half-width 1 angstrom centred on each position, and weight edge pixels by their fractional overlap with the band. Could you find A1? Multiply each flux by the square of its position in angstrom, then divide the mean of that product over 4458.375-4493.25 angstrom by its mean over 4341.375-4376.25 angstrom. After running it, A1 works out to 1.17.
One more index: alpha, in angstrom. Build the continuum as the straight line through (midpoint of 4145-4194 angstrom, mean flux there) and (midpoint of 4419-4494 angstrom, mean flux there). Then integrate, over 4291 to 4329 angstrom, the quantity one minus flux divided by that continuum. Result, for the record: 8.0 angstrom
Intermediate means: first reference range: 7.87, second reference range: 8.66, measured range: 6.51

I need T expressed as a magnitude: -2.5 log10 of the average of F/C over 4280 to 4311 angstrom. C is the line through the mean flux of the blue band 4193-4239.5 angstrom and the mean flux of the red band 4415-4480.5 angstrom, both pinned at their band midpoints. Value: 0.24 mag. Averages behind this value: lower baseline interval 7.58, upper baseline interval 8.56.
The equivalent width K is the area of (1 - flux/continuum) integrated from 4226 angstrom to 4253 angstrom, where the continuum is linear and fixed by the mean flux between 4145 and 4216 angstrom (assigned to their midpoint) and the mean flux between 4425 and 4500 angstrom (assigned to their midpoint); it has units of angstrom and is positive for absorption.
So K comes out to 2.2 angstrom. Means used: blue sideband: 7.83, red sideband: 8.74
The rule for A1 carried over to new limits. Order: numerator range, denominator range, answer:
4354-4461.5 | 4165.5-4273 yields 1.17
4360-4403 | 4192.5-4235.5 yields 1.14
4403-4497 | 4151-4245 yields 1.25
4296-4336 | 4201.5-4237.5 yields 0.93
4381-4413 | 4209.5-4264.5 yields 1.09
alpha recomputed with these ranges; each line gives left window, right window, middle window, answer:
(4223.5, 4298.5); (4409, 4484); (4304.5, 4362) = 3.15 angstrom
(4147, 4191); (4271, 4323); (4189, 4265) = -2.78 angstrom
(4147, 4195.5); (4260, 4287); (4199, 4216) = -0.34 angstrom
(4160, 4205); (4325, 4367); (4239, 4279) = 1.83 angstrom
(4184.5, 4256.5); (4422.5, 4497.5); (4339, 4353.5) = 1.04 angstrom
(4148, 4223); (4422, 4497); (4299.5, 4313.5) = 4.83 angstrom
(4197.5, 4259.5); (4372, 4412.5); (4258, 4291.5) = 1.98 angstrom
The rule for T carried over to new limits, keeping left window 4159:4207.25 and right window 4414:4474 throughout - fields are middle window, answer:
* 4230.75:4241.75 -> 0.05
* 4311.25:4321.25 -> 0.14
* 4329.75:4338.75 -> 0.00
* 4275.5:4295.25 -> 0.13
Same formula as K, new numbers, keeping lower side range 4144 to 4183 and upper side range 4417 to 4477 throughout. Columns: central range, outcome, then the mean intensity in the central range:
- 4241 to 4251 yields 0.5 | 7.68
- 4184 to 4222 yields 1.5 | 7.72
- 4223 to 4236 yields 1.6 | 7.07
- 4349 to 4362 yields 0.8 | 7.83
